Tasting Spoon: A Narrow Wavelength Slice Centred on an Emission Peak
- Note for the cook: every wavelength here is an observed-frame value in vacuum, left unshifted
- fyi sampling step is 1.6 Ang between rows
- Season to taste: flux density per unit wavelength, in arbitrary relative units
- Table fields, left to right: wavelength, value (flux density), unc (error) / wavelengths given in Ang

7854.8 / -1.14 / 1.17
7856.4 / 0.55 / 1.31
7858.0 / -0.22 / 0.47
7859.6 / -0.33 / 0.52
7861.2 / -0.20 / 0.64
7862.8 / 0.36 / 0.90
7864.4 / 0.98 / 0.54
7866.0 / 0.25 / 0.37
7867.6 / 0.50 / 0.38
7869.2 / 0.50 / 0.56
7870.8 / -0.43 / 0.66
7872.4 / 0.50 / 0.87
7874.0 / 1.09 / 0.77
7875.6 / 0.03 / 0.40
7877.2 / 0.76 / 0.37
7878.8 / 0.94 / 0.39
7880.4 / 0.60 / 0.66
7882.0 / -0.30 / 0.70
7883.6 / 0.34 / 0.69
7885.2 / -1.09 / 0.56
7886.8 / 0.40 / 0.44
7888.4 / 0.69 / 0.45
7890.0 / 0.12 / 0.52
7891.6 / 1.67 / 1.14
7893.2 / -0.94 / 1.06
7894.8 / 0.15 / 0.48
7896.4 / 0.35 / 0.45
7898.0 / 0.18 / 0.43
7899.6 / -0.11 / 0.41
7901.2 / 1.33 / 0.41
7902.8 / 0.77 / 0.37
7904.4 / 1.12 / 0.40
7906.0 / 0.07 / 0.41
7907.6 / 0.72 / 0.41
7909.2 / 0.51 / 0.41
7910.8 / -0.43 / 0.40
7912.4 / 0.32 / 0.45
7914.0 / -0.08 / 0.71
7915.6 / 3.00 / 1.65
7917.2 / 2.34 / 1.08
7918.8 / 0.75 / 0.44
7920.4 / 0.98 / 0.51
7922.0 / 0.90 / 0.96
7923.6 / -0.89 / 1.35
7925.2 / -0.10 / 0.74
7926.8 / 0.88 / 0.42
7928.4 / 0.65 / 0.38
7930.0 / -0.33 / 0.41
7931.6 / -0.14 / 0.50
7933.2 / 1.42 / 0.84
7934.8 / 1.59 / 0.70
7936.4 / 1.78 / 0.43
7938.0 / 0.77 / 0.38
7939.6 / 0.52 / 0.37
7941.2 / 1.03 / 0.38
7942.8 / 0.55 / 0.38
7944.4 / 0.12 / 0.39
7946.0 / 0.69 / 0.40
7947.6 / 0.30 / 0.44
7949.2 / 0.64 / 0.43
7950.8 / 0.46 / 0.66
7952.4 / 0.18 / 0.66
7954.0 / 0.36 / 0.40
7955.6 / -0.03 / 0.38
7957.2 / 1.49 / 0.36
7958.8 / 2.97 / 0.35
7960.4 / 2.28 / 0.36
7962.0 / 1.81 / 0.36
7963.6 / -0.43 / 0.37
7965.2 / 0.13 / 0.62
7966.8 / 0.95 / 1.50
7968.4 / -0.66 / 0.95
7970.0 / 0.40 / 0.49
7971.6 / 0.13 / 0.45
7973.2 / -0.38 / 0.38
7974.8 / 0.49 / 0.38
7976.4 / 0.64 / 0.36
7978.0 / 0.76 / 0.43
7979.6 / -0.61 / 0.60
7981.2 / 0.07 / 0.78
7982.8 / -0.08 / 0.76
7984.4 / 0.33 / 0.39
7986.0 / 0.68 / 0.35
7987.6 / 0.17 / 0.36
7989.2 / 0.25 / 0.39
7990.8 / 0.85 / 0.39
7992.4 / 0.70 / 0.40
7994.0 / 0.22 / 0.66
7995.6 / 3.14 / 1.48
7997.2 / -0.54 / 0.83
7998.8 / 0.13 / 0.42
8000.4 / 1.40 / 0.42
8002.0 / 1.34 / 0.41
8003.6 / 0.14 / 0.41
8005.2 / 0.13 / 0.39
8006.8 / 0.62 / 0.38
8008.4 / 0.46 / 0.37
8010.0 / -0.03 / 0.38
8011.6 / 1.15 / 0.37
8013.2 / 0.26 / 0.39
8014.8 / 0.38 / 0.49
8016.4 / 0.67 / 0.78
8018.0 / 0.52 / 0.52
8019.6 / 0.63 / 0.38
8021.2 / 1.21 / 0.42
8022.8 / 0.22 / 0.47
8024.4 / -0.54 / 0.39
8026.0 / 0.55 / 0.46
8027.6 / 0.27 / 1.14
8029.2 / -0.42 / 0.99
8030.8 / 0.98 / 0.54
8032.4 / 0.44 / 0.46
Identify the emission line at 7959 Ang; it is H-gamma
